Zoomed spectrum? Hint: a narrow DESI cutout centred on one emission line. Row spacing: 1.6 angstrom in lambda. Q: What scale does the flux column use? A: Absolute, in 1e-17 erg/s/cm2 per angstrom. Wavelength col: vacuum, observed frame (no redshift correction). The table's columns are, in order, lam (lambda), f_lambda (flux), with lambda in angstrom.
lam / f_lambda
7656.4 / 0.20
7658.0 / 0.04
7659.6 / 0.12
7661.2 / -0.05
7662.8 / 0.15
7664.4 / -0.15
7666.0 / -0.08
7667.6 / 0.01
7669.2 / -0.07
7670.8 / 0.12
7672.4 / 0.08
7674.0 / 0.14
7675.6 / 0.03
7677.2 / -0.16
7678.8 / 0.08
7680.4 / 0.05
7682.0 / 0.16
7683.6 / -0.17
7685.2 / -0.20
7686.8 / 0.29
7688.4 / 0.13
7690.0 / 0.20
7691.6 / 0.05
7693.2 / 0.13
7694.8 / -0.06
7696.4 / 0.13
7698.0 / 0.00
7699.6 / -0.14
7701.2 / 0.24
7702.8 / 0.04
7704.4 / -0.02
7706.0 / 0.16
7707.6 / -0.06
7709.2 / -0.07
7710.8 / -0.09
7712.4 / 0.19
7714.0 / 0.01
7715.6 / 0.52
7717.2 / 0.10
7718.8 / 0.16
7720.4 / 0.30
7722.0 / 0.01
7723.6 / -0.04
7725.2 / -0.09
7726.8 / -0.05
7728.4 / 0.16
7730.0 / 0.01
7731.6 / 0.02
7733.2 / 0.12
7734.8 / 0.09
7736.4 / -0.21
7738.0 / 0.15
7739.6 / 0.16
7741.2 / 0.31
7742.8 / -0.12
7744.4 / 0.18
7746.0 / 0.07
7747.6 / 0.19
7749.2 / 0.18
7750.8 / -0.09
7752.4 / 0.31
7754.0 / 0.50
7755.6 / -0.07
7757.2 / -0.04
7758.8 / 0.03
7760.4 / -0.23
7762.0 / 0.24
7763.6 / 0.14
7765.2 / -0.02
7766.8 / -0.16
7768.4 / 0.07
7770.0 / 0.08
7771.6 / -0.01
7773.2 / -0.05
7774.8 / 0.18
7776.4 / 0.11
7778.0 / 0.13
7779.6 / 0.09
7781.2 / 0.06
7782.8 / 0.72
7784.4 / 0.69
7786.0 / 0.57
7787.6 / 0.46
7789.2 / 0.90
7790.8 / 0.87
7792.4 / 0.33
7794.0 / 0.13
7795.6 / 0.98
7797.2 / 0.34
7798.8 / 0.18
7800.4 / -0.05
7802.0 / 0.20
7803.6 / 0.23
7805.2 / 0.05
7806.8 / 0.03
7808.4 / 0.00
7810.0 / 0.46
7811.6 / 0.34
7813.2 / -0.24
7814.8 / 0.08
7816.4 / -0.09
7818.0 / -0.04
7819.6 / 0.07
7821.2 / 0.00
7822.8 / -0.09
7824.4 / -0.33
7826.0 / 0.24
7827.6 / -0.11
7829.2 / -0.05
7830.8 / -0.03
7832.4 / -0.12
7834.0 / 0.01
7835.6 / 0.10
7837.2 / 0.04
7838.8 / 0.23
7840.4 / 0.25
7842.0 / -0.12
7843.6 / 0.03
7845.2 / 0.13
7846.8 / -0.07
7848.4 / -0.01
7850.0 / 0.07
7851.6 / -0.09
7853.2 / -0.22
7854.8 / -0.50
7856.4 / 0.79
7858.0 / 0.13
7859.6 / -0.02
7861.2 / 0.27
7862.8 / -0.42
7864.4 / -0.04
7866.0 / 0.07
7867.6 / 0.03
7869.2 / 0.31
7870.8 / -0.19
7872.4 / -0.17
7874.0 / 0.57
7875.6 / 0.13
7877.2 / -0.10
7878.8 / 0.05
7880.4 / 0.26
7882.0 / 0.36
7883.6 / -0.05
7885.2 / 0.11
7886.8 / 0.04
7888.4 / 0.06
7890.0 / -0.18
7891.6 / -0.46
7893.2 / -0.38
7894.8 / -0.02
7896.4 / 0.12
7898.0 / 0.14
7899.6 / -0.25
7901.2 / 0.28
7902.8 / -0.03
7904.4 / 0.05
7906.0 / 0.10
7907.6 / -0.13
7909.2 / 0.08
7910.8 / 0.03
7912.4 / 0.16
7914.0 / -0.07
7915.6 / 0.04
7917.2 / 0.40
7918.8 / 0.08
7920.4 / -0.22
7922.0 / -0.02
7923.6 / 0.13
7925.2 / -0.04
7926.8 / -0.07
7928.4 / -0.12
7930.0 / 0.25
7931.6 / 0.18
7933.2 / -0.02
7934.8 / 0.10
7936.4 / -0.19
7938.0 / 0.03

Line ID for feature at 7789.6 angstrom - [O II] 3727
